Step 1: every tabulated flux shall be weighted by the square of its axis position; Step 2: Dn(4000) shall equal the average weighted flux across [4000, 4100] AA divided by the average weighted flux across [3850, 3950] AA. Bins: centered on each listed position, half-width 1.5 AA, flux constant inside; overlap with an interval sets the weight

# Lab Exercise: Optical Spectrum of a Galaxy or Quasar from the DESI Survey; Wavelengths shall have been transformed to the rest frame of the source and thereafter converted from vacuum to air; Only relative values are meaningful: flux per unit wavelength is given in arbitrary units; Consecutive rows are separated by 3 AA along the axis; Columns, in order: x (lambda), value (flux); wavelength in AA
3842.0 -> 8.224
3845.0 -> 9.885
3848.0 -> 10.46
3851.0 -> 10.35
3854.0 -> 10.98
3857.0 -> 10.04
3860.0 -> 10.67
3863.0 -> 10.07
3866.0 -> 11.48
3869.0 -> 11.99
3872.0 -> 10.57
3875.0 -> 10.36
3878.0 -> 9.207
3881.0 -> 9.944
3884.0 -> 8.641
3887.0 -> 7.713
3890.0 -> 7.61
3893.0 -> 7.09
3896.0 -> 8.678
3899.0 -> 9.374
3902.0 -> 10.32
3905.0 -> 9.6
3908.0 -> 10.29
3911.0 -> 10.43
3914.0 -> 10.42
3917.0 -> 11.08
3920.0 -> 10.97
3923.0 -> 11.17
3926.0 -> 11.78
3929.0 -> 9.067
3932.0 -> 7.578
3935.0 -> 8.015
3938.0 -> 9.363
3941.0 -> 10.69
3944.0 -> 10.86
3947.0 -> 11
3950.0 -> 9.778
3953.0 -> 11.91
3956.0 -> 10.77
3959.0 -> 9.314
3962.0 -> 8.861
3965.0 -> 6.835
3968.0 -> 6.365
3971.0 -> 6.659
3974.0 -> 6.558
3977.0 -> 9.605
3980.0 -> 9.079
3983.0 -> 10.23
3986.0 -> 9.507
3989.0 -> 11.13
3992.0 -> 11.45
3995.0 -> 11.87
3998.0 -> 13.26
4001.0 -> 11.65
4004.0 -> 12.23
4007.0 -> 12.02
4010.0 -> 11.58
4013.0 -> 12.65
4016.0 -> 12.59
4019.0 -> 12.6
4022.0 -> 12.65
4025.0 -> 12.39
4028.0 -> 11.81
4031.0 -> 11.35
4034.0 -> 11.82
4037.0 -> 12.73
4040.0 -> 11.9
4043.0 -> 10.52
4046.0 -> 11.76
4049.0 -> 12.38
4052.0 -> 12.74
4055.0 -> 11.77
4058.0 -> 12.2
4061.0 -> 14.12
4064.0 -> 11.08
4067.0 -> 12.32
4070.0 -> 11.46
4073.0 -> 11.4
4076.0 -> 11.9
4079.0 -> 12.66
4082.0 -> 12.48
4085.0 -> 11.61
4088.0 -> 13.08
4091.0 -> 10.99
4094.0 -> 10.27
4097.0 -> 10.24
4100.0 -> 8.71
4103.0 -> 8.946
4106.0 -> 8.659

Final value 1.30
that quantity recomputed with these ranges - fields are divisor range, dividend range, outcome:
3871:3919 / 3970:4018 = 1.20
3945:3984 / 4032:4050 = 1.36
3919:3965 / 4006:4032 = 1.27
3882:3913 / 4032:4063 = 1.45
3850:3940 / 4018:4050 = 1.31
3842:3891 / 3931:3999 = 1.01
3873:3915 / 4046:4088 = 1.43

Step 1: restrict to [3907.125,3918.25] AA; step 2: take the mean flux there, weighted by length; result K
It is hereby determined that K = 10.6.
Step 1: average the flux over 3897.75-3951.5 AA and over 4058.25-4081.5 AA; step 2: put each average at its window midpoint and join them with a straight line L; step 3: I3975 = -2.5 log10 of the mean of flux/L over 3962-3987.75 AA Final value 0.304 mag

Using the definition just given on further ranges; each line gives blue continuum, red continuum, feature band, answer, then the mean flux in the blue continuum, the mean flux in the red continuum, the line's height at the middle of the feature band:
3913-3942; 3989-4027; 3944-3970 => 0.15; 9.99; 12.2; 10.8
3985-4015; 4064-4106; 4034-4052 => -0.04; 11.8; 11.1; 11.5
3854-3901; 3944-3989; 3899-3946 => -0.08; 9.62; 9.16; 9.39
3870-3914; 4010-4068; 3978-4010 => 0.01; 9.34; 12.2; 11.3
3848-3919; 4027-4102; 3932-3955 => 0.05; 9.89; 11.7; 10.5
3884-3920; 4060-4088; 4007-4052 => -0.06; 9.37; 12.1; 11.4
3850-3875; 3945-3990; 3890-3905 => 0.16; 10.8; 9.17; 10.2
